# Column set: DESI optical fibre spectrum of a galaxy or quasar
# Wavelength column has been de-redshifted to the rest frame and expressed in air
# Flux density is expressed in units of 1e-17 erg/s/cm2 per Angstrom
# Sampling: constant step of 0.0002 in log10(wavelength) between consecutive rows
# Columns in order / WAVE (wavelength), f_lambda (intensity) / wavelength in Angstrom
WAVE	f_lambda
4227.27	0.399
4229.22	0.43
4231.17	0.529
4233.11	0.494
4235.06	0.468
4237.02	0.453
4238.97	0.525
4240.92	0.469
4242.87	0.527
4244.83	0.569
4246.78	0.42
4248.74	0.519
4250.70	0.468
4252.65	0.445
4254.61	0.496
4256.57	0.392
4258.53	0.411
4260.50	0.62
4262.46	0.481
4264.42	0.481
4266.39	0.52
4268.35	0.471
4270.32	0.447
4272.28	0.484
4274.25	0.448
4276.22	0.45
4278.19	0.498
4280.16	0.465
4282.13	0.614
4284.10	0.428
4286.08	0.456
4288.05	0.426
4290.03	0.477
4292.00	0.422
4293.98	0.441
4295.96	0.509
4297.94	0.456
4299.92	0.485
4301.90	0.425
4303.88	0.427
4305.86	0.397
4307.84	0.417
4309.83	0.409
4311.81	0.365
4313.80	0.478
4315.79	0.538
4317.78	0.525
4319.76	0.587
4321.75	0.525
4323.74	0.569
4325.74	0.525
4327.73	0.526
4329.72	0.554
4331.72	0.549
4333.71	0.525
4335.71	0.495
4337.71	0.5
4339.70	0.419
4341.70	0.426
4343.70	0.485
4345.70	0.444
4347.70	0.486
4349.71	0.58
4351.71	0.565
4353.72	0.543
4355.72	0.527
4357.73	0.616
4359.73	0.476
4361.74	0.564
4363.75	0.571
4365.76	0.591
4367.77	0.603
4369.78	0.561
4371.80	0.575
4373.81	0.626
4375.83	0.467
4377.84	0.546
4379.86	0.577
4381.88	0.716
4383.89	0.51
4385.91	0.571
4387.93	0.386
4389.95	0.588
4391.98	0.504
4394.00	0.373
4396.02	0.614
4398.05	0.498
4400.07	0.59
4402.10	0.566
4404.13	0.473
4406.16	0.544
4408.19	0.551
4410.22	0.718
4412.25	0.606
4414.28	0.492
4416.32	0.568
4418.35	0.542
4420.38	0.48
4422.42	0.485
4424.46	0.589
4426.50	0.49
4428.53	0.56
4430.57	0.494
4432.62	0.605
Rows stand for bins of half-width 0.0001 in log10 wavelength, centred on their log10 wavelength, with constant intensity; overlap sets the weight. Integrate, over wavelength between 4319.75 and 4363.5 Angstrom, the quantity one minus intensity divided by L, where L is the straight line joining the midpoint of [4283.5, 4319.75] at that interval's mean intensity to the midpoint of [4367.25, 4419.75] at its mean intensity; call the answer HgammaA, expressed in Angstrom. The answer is -2.3 Angstrom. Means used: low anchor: 0.453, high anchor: 0.552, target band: 0.521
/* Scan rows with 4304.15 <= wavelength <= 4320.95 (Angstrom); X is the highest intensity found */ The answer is 0.587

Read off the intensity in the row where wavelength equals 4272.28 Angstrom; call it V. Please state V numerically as 0.484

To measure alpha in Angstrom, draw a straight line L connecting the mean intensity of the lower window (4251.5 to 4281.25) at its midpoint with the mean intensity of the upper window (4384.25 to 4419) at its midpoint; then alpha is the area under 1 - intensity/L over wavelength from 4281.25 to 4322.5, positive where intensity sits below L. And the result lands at 2.1 Angstrom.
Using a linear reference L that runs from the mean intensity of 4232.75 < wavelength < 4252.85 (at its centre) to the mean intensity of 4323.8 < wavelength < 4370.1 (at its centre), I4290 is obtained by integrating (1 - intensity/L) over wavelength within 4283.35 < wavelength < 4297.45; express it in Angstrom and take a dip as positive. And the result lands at 1.5 Angstrom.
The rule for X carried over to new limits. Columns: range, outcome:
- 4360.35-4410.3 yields 0.718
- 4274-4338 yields 0.614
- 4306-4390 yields 0.716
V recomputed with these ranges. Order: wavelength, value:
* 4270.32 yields 0.447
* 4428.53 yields 0.56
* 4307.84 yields 0.417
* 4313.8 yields 0.478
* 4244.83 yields 0.569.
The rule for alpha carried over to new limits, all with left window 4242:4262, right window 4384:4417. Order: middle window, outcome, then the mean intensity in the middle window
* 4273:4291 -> 0.84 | 0.474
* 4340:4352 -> 0.71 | 0.489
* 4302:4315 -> 2.26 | 0.418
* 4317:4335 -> -1.05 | 0.542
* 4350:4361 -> -0.53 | 0.548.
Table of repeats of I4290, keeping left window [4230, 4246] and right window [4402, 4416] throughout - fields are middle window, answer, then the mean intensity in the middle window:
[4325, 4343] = 1.2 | 0.502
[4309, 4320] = 1.1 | 0.478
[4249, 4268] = 1.1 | 0.481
